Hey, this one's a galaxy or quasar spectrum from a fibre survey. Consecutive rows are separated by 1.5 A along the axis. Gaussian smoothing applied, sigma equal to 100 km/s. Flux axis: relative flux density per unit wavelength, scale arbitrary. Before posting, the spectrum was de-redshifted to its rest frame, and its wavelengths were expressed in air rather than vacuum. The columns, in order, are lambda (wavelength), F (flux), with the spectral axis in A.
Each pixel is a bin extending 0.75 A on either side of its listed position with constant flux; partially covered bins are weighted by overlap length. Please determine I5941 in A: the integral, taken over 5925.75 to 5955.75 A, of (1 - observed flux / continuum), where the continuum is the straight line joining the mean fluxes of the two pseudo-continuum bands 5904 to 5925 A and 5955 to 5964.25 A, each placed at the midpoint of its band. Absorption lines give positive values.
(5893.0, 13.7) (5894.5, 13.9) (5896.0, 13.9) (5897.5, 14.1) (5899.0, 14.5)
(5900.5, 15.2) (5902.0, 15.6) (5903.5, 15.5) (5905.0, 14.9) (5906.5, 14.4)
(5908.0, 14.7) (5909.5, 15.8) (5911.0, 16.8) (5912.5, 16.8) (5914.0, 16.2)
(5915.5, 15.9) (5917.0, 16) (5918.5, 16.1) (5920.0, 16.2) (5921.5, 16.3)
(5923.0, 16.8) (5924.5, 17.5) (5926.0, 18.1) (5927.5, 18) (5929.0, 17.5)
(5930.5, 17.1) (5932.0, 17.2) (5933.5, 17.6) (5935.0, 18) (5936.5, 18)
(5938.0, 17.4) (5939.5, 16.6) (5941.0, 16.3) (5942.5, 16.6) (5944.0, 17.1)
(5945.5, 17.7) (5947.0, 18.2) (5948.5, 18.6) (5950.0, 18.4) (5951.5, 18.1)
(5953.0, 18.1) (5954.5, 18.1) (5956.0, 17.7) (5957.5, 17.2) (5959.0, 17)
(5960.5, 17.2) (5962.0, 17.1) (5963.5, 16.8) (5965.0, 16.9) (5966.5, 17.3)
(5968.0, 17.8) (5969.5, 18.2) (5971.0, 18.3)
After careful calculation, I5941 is -1.7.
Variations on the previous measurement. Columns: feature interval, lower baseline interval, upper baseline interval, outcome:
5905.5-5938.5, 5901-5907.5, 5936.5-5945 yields -1.5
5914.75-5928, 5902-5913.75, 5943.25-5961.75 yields -0.4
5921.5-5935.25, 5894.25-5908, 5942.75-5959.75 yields -0.9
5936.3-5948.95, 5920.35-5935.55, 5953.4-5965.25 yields 0.0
